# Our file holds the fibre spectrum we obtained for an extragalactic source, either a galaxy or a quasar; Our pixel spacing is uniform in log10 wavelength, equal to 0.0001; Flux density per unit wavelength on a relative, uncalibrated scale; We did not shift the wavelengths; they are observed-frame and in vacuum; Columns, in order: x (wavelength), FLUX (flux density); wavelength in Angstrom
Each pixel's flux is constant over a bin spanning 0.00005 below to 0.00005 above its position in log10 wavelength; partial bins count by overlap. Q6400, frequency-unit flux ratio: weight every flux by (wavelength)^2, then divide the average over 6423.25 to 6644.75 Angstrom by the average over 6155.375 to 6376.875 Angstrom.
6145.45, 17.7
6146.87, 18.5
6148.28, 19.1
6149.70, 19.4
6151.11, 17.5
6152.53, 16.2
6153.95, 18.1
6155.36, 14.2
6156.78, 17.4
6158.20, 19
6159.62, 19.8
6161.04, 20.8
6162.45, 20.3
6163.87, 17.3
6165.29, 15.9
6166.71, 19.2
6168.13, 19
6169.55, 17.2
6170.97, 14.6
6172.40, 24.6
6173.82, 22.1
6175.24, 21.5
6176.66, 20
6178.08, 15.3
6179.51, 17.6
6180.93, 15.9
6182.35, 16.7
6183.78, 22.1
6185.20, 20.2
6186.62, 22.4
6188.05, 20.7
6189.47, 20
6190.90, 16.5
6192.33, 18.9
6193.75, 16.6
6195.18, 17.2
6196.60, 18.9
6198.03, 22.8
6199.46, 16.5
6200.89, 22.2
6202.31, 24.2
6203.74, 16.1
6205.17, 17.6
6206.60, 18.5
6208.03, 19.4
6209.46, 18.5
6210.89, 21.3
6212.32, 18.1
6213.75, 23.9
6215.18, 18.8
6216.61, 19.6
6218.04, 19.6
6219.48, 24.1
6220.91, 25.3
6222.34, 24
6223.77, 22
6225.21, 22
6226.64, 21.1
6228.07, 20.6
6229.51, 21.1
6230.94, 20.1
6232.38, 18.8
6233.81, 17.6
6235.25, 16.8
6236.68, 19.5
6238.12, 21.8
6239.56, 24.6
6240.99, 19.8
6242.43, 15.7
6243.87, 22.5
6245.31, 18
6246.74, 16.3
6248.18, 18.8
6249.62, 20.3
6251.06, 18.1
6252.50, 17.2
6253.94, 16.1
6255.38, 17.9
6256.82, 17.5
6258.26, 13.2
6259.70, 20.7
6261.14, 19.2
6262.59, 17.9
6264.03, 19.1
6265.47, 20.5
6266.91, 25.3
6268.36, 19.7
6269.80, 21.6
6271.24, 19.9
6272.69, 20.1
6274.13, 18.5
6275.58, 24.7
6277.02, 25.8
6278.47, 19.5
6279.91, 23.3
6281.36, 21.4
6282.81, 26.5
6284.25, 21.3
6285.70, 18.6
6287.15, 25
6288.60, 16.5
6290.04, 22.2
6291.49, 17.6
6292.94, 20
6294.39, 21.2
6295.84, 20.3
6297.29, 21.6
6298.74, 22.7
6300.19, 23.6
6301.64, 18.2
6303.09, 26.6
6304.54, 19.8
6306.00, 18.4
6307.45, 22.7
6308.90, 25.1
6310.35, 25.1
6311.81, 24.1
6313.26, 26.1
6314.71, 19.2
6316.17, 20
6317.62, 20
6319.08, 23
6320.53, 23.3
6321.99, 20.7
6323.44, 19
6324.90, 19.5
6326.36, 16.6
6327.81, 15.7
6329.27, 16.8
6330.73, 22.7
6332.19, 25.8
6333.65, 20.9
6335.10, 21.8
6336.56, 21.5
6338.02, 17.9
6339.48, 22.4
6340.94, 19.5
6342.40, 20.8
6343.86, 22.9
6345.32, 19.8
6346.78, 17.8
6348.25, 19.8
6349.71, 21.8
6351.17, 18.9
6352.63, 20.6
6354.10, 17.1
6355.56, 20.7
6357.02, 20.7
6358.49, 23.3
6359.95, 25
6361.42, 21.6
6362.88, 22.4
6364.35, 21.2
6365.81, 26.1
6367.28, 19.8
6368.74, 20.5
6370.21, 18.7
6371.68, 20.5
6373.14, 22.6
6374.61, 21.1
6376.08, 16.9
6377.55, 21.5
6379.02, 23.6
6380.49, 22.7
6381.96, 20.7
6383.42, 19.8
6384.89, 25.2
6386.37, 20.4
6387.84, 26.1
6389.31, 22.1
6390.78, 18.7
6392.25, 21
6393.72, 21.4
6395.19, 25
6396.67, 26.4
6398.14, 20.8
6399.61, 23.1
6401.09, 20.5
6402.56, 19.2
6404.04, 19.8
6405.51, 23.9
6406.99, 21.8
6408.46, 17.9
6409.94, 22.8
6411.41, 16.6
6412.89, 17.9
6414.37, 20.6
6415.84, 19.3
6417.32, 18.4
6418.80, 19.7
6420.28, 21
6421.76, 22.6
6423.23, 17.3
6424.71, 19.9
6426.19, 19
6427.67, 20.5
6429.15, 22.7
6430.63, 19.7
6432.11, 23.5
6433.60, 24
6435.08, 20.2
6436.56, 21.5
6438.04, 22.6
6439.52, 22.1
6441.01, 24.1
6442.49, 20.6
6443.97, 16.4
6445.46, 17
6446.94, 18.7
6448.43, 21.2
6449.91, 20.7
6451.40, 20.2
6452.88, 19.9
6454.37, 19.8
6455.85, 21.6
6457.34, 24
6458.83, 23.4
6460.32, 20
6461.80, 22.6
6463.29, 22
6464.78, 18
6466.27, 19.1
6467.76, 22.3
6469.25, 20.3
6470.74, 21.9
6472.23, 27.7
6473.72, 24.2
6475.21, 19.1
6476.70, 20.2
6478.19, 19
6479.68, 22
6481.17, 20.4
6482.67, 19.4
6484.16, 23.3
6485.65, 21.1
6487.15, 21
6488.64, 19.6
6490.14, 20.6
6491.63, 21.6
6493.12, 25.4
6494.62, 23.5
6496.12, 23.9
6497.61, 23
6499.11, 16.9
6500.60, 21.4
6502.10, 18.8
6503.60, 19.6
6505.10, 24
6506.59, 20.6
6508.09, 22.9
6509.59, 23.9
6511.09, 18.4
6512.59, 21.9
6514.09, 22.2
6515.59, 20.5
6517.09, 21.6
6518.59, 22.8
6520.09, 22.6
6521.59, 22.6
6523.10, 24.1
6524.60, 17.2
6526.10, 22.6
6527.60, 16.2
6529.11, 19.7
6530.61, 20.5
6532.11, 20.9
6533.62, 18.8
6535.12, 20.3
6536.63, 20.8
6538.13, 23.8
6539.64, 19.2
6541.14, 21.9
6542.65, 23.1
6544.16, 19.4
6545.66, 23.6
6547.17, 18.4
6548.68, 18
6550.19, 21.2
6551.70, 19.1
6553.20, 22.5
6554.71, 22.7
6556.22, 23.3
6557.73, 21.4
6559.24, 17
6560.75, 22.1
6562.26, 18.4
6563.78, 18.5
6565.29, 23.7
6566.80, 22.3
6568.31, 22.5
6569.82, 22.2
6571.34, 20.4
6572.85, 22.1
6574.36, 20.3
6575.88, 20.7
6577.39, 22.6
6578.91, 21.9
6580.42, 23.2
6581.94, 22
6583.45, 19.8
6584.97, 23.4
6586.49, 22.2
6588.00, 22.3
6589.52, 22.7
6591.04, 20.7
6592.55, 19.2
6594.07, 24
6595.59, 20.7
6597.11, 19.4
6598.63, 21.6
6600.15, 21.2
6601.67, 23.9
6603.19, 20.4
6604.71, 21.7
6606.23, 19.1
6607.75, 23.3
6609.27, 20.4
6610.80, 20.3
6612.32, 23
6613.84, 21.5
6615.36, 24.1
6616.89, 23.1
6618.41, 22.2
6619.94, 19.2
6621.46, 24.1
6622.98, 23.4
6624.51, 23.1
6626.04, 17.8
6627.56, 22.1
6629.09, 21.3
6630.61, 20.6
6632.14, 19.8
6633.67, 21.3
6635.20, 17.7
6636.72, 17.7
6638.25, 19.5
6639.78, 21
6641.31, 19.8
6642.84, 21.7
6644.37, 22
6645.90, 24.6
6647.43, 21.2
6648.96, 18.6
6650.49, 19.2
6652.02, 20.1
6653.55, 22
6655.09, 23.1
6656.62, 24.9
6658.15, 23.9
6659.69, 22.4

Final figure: 1.1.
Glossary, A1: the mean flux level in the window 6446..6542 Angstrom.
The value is 21.2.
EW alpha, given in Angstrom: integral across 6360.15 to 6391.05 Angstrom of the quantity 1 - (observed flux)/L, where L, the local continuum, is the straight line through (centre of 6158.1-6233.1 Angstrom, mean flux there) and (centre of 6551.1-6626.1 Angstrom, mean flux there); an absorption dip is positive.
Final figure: -1.6 Angstrom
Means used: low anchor 19.8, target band 21.6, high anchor 21.6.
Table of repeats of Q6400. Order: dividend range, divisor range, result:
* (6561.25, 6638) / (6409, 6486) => 1.08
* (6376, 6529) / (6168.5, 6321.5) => 1.11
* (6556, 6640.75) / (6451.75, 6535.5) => 1.03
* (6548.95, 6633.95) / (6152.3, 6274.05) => 1.24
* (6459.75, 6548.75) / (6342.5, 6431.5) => 1.05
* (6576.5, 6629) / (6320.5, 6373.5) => 1.14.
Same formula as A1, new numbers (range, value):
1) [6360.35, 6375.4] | 21.5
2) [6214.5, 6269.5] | 19.8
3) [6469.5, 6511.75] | 21.5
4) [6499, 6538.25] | 21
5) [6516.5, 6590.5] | 21.2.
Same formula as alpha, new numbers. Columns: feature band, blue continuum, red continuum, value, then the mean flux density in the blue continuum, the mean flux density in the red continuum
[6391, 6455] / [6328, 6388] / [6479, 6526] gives 1.8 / 21.1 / 21.5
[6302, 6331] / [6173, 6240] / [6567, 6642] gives -1.1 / 20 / 21.4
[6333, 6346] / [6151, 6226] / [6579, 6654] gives -0.5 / 19.4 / 21.3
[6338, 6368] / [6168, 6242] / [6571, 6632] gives -0.7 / 19.9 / 21.6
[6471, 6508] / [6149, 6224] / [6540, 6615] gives -1.2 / 19.3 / 21.3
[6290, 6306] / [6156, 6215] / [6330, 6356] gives -0.6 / 19.2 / 20.7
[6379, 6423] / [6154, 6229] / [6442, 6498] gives -0.9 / 19.6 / 21.2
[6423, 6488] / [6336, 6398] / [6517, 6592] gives 0.7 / 21.3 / 21.2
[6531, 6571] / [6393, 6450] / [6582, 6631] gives 0.8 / 20.8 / 21.6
